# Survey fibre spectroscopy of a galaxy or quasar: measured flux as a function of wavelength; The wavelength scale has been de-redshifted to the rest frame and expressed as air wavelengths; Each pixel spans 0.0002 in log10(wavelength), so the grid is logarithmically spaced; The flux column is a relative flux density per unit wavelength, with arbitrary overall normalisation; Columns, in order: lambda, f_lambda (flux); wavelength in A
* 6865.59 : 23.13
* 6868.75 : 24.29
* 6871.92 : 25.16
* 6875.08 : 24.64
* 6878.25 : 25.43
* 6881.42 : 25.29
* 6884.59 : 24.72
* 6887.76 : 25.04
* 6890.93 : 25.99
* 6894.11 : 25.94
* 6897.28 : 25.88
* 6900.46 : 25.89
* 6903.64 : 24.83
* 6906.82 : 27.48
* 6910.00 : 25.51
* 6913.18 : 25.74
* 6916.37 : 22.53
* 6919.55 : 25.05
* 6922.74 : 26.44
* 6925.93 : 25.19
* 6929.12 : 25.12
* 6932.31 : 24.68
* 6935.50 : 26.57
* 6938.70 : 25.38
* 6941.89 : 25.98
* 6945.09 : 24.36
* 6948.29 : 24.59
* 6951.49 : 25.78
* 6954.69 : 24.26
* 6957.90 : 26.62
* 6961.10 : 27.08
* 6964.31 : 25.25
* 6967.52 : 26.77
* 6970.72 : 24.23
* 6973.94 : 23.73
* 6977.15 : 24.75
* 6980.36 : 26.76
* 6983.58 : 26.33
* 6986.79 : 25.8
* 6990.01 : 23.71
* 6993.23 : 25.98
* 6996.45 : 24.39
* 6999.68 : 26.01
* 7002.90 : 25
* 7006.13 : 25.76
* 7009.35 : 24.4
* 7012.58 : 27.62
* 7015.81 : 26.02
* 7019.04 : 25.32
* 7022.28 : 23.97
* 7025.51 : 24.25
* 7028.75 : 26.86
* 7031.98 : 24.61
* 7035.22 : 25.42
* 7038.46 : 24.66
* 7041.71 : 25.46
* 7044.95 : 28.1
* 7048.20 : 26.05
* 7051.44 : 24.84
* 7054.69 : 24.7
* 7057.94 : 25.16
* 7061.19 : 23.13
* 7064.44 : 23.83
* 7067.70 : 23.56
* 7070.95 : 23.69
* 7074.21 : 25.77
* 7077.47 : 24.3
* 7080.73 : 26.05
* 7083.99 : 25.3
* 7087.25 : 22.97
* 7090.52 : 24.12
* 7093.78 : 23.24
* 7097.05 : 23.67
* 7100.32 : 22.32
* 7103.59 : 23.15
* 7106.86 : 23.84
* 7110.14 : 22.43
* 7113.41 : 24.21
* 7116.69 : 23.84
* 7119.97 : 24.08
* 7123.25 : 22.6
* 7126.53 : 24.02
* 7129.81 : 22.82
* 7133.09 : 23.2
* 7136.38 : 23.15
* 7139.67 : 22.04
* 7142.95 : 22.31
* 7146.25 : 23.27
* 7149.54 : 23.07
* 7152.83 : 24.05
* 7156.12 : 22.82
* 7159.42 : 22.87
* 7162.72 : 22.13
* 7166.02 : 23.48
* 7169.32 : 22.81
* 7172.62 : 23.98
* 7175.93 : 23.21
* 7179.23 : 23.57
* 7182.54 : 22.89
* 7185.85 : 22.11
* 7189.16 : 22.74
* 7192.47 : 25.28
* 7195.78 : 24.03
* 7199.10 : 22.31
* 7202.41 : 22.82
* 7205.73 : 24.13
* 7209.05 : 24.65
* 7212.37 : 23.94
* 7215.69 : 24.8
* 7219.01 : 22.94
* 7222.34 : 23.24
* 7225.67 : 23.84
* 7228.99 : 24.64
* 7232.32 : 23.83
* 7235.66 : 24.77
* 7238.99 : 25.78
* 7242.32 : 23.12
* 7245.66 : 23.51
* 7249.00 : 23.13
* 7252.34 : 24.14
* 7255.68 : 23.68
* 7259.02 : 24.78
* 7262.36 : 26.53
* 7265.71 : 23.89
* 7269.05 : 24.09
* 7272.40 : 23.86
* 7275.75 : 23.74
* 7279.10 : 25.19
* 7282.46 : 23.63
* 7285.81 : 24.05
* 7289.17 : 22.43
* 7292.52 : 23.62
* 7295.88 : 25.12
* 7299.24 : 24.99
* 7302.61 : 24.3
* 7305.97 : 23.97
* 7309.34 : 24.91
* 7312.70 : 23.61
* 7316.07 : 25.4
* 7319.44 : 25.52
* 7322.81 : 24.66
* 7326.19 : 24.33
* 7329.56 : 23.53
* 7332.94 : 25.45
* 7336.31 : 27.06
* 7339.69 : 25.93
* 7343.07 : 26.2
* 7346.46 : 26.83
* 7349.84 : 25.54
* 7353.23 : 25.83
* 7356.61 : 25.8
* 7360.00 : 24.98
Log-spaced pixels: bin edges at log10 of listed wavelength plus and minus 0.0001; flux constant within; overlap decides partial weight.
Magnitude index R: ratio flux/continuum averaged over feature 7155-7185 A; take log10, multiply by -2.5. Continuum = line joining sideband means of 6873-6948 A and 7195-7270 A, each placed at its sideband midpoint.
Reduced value 0.06 mag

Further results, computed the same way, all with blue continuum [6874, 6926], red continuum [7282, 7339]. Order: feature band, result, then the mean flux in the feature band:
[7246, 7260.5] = 0.035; 23.9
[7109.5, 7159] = 0.077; 23.2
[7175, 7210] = 0.062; 23.4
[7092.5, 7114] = 0.079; 23.2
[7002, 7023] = -0.015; 25.5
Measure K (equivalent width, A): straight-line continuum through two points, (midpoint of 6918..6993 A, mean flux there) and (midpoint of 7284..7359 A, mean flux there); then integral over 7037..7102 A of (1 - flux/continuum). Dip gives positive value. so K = 1.9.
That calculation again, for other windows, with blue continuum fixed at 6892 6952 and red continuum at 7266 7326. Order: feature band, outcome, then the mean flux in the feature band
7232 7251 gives 0.3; 24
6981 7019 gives -0.6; 25.6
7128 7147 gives 1.5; 22.8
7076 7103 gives 1.0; 24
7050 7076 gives 0.7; 24.3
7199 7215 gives 0.5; 23.8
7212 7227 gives 0.5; 23.7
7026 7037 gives -0.2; 25.5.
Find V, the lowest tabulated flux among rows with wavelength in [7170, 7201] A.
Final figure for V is 22.11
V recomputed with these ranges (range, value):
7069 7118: 22.32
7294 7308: 23.97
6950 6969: 24.26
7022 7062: 23.13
